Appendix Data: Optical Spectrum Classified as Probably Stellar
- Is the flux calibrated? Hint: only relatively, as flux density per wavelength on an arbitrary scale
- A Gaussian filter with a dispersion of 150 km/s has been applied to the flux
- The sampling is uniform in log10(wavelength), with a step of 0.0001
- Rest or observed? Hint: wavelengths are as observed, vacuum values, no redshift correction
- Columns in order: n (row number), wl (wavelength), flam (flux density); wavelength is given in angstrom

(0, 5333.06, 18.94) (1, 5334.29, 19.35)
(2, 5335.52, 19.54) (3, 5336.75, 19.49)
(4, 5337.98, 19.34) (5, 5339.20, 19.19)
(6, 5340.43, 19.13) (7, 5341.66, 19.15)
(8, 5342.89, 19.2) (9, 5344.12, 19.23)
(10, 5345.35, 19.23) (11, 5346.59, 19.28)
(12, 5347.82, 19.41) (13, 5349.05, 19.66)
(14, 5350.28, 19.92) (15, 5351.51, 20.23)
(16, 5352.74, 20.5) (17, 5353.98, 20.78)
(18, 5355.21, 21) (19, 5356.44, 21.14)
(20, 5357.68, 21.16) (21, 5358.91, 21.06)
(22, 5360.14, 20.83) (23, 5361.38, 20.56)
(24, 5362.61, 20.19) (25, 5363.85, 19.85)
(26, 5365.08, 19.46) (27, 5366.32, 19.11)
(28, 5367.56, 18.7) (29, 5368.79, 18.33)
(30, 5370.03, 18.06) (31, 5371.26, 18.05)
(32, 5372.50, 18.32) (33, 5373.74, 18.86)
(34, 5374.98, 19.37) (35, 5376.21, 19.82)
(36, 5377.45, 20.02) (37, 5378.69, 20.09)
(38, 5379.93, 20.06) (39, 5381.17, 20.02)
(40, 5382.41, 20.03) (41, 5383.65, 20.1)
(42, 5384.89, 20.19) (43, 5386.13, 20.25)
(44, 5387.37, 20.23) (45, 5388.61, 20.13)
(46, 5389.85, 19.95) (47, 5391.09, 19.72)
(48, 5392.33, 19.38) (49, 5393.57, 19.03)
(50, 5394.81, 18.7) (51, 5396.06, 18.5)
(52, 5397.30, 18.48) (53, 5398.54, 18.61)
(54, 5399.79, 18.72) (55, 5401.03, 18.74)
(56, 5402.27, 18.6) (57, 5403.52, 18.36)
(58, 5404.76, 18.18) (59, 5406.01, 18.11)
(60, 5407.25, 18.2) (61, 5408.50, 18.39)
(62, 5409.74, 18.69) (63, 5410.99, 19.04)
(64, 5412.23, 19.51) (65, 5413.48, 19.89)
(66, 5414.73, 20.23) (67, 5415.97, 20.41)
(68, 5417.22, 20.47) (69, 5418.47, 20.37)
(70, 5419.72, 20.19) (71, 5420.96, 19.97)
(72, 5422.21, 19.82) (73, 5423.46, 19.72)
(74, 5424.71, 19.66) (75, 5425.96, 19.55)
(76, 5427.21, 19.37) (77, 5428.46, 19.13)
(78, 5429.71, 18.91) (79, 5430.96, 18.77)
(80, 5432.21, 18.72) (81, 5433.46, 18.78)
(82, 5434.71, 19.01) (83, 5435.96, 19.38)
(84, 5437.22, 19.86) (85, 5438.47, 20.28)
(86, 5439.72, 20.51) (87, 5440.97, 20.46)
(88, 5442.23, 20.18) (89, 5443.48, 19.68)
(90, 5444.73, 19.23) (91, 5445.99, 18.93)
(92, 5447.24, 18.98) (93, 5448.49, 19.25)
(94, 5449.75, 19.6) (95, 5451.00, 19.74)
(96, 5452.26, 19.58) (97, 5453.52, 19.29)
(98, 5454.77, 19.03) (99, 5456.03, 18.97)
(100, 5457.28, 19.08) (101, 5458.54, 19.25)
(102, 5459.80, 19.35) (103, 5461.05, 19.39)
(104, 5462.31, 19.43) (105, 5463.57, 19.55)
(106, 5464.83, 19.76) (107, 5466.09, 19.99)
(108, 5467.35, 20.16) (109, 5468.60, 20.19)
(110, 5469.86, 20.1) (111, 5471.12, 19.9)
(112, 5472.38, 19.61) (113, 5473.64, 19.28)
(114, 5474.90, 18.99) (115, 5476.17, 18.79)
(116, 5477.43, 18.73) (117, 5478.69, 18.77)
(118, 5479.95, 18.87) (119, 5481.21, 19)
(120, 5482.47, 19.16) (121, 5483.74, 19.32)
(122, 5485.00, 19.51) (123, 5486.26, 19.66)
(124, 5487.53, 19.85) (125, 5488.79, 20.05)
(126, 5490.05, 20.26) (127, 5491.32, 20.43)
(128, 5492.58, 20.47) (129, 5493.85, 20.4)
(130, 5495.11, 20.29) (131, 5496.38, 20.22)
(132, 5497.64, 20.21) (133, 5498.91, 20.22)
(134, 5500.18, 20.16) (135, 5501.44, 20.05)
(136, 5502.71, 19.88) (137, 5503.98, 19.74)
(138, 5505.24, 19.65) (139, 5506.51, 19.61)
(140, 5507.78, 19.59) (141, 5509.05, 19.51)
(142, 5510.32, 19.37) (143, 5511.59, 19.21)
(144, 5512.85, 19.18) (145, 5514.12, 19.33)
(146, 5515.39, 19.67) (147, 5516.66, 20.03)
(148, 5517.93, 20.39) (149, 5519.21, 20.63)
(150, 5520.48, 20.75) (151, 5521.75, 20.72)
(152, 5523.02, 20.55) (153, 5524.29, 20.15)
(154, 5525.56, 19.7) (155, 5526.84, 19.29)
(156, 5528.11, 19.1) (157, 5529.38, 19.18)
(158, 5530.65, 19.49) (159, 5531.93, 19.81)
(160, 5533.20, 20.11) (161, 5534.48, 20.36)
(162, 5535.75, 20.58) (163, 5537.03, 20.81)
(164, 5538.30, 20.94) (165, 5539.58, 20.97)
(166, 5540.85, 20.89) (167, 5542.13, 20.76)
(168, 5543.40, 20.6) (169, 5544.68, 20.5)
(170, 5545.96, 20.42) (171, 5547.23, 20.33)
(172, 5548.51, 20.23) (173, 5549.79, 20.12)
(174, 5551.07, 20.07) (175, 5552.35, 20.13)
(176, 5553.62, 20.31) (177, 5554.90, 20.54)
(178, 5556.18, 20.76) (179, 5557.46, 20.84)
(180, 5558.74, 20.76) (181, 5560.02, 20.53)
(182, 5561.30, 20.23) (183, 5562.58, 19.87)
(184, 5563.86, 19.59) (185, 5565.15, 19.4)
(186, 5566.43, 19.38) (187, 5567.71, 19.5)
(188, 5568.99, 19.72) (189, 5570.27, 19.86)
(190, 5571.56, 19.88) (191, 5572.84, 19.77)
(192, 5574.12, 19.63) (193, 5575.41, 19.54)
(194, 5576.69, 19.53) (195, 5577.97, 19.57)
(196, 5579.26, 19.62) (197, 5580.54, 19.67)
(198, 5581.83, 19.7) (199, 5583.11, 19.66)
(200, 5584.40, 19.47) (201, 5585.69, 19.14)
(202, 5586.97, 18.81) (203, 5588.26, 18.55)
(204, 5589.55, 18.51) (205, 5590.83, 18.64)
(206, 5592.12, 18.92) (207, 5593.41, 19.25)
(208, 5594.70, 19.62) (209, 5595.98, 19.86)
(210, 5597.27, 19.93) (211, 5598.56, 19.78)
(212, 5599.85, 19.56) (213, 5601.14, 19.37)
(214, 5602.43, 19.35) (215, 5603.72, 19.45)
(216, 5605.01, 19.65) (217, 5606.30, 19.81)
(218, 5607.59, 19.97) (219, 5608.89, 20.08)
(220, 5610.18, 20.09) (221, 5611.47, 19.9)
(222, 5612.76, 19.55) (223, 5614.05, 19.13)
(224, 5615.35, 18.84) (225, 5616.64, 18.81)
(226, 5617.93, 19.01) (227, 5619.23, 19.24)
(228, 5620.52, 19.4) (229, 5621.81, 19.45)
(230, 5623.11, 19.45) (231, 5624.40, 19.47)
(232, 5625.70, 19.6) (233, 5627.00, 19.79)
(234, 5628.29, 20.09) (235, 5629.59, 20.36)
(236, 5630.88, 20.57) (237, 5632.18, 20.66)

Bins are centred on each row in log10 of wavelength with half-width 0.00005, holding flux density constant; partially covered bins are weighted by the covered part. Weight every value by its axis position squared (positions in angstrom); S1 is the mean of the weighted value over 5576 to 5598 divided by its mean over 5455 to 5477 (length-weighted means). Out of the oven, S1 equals 1.04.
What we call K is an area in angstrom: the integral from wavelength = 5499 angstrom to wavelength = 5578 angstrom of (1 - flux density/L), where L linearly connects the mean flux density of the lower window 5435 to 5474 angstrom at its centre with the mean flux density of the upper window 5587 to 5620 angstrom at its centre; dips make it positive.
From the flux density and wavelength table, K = -2.2 angstrom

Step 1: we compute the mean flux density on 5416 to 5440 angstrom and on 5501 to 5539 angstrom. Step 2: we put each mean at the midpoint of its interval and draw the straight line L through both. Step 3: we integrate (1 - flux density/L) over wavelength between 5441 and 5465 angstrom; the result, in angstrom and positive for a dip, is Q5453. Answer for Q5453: 0.4 angstrom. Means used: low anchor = 19.6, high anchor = 19.9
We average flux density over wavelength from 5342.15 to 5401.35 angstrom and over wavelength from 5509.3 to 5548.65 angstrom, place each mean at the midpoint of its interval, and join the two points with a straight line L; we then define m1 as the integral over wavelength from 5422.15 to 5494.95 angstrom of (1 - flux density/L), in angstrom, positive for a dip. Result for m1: 1.4 angstrom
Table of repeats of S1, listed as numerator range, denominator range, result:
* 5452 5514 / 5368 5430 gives 1.05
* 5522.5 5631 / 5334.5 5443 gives 1.09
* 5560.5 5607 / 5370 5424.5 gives 1.08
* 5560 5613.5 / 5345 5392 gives 1.07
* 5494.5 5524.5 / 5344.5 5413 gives 1.08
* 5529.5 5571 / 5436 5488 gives 1.07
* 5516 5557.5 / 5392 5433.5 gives 1.11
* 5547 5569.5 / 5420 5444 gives 1.08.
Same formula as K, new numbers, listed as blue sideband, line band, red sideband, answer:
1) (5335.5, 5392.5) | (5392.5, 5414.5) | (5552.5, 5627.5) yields 1.09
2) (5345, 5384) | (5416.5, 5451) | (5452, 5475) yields 0.04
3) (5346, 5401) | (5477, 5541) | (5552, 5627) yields -0.85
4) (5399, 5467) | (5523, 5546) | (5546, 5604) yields -0.69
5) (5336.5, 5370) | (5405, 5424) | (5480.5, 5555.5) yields 0.36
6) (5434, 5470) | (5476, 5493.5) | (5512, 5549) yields 0.28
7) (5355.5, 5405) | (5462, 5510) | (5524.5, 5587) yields 0.20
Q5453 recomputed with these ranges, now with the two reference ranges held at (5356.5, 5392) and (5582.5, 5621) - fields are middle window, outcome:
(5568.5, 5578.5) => -0.1 angstrom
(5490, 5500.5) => -0.4 angstrom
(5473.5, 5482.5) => 0.3 angstrom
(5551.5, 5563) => -0.6 angstrom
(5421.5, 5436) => 0.3 angstrom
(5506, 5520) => -0.1 angstrom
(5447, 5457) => 0.2 angstrom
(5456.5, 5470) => 0.0 angstrom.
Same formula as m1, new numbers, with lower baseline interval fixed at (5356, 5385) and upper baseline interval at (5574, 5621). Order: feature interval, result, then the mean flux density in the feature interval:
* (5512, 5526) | -0.4 angstrom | 20.1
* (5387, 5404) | 0.5 angstrom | 19.1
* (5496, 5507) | -0.2 angstrom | 20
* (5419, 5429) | 0.0 angstrom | 19.7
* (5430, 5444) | 0.0 angstrom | 19.6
